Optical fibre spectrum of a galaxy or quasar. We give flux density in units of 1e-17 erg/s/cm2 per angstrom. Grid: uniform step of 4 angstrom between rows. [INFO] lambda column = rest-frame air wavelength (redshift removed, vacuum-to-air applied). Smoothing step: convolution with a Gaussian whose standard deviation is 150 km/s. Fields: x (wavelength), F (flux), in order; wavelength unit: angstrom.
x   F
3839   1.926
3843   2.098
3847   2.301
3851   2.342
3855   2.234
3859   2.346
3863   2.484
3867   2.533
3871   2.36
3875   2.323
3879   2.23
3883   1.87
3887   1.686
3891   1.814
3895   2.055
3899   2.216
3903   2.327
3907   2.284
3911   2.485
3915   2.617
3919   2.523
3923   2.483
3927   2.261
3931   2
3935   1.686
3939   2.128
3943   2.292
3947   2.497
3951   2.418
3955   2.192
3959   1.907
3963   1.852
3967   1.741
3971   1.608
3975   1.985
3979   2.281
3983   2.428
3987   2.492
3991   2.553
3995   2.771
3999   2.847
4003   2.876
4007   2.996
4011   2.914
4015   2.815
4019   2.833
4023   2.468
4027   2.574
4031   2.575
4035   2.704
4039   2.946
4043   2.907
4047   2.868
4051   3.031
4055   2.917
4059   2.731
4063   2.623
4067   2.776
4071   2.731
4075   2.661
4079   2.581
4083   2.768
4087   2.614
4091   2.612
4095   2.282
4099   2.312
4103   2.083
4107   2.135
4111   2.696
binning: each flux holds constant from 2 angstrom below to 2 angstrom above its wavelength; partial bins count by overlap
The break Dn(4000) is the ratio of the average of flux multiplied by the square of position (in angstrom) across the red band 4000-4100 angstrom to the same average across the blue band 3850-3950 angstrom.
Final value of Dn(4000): 1.3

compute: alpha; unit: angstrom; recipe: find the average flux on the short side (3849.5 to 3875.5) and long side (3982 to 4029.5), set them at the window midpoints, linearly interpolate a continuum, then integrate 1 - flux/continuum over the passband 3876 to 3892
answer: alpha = 3.3 angstrom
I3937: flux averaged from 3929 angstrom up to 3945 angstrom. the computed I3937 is 2.03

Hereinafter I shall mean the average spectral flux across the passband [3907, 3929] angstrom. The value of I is 2.46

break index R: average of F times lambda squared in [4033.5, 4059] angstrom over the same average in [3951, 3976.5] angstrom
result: 1.6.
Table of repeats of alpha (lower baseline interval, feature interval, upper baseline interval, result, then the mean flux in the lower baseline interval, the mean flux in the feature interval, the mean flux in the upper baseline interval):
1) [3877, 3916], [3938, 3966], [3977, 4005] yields 2.8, 2.15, 2.17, 2.61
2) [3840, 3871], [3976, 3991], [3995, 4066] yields 1.6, 2.32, 2.39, 2.8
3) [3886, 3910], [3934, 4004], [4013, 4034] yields 4.8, 2.1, 2.25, 2.66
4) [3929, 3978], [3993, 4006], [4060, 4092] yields -3.3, 2.03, 2.84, 2.67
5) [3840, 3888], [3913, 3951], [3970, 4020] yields 2.1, 2.24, 2.28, 2.58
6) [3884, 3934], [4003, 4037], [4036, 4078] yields -1.1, 2.21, 2.74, 2.81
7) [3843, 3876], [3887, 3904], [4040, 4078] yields 2.7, 2.35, 2.04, 2.8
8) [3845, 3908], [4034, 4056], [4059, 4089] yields -2.4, 2.21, 2.9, 2.68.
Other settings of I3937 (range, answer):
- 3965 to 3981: 1.9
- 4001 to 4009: 2.94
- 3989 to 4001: 2.72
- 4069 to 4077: 2.7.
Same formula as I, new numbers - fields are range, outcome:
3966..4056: 2.62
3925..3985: 2.09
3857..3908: 2.19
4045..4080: 2.77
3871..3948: 2.2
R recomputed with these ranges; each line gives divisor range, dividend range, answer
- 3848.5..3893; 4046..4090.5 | 1.38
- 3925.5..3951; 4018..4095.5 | 1.33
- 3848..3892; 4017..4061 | 1.37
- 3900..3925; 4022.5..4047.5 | 1.19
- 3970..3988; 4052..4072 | 1.33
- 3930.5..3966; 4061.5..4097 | 1.33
